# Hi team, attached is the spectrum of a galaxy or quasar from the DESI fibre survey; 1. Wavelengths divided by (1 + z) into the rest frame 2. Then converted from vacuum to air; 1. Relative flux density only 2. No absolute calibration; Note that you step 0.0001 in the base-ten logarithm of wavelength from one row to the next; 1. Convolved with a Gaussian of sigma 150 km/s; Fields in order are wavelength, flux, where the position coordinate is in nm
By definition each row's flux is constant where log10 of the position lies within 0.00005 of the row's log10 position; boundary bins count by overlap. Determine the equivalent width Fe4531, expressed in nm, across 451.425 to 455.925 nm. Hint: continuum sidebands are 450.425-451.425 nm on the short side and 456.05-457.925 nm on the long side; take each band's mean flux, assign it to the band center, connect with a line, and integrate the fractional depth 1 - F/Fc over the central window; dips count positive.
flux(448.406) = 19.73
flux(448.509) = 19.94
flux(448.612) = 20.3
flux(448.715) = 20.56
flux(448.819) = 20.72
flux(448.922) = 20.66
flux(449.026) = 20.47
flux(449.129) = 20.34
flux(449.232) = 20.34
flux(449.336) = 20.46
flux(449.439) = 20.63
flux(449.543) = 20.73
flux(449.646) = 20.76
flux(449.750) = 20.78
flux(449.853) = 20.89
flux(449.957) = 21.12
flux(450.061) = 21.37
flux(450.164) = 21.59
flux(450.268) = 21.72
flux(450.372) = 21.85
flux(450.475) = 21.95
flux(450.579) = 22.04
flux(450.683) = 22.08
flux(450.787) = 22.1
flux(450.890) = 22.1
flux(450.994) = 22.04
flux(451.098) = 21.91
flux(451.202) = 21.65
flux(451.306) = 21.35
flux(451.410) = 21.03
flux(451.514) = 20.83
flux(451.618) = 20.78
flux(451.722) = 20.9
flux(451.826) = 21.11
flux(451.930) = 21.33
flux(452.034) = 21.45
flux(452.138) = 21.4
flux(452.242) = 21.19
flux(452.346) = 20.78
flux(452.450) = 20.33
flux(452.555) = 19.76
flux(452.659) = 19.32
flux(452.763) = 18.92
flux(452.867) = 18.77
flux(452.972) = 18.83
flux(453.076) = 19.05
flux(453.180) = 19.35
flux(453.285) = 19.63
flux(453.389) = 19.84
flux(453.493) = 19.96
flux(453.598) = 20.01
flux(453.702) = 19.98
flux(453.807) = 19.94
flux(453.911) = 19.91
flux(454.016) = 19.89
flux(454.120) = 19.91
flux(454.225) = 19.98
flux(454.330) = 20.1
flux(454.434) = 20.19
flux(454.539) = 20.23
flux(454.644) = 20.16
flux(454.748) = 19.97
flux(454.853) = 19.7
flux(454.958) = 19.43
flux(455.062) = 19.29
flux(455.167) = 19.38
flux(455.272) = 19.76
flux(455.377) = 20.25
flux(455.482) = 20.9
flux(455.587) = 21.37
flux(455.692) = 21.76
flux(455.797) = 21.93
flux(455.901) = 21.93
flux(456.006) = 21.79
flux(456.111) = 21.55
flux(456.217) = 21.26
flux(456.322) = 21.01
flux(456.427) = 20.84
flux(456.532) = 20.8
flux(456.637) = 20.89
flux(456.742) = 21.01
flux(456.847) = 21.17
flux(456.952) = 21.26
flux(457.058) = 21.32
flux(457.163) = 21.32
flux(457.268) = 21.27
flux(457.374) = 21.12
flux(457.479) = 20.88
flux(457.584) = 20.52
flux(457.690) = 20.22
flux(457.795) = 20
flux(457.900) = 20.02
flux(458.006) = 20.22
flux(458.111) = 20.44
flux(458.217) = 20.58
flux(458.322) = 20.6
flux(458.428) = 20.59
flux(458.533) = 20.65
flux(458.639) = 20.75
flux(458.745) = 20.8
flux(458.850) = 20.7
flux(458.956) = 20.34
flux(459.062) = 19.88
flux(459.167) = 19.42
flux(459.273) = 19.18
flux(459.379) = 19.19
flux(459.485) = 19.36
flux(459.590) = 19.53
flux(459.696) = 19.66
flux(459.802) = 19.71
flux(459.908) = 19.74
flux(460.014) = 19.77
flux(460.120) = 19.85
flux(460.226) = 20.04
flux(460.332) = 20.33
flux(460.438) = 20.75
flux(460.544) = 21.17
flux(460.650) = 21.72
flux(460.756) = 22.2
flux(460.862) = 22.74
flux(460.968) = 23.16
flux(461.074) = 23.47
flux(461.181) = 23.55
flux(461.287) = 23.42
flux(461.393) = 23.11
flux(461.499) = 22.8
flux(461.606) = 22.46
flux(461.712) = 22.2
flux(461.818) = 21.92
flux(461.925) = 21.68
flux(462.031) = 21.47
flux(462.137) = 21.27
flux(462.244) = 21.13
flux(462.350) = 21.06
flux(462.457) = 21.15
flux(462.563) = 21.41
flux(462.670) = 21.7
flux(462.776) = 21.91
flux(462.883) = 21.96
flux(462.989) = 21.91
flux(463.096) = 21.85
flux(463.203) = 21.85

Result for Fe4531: 0.254 nm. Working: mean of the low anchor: 21.8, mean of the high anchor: 20.9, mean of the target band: 20.2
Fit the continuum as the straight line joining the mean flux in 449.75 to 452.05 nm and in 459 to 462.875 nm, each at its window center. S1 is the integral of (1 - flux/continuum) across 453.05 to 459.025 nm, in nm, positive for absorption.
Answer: 0.24 nm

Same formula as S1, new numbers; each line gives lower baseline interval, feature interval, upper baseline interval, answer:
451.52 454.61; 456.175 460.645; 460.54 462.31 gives 0.23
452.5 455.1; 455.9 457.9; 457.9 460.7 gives -0.10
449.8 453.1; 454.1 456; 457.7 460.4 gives 0.02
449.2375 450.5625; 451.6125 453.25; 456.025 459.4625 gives 0.06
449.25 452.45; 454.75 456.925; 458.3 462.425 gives 0.04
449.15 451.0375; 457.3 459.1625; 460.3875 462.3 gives 0.13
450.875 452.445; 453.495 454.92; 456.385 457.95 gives 0.07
